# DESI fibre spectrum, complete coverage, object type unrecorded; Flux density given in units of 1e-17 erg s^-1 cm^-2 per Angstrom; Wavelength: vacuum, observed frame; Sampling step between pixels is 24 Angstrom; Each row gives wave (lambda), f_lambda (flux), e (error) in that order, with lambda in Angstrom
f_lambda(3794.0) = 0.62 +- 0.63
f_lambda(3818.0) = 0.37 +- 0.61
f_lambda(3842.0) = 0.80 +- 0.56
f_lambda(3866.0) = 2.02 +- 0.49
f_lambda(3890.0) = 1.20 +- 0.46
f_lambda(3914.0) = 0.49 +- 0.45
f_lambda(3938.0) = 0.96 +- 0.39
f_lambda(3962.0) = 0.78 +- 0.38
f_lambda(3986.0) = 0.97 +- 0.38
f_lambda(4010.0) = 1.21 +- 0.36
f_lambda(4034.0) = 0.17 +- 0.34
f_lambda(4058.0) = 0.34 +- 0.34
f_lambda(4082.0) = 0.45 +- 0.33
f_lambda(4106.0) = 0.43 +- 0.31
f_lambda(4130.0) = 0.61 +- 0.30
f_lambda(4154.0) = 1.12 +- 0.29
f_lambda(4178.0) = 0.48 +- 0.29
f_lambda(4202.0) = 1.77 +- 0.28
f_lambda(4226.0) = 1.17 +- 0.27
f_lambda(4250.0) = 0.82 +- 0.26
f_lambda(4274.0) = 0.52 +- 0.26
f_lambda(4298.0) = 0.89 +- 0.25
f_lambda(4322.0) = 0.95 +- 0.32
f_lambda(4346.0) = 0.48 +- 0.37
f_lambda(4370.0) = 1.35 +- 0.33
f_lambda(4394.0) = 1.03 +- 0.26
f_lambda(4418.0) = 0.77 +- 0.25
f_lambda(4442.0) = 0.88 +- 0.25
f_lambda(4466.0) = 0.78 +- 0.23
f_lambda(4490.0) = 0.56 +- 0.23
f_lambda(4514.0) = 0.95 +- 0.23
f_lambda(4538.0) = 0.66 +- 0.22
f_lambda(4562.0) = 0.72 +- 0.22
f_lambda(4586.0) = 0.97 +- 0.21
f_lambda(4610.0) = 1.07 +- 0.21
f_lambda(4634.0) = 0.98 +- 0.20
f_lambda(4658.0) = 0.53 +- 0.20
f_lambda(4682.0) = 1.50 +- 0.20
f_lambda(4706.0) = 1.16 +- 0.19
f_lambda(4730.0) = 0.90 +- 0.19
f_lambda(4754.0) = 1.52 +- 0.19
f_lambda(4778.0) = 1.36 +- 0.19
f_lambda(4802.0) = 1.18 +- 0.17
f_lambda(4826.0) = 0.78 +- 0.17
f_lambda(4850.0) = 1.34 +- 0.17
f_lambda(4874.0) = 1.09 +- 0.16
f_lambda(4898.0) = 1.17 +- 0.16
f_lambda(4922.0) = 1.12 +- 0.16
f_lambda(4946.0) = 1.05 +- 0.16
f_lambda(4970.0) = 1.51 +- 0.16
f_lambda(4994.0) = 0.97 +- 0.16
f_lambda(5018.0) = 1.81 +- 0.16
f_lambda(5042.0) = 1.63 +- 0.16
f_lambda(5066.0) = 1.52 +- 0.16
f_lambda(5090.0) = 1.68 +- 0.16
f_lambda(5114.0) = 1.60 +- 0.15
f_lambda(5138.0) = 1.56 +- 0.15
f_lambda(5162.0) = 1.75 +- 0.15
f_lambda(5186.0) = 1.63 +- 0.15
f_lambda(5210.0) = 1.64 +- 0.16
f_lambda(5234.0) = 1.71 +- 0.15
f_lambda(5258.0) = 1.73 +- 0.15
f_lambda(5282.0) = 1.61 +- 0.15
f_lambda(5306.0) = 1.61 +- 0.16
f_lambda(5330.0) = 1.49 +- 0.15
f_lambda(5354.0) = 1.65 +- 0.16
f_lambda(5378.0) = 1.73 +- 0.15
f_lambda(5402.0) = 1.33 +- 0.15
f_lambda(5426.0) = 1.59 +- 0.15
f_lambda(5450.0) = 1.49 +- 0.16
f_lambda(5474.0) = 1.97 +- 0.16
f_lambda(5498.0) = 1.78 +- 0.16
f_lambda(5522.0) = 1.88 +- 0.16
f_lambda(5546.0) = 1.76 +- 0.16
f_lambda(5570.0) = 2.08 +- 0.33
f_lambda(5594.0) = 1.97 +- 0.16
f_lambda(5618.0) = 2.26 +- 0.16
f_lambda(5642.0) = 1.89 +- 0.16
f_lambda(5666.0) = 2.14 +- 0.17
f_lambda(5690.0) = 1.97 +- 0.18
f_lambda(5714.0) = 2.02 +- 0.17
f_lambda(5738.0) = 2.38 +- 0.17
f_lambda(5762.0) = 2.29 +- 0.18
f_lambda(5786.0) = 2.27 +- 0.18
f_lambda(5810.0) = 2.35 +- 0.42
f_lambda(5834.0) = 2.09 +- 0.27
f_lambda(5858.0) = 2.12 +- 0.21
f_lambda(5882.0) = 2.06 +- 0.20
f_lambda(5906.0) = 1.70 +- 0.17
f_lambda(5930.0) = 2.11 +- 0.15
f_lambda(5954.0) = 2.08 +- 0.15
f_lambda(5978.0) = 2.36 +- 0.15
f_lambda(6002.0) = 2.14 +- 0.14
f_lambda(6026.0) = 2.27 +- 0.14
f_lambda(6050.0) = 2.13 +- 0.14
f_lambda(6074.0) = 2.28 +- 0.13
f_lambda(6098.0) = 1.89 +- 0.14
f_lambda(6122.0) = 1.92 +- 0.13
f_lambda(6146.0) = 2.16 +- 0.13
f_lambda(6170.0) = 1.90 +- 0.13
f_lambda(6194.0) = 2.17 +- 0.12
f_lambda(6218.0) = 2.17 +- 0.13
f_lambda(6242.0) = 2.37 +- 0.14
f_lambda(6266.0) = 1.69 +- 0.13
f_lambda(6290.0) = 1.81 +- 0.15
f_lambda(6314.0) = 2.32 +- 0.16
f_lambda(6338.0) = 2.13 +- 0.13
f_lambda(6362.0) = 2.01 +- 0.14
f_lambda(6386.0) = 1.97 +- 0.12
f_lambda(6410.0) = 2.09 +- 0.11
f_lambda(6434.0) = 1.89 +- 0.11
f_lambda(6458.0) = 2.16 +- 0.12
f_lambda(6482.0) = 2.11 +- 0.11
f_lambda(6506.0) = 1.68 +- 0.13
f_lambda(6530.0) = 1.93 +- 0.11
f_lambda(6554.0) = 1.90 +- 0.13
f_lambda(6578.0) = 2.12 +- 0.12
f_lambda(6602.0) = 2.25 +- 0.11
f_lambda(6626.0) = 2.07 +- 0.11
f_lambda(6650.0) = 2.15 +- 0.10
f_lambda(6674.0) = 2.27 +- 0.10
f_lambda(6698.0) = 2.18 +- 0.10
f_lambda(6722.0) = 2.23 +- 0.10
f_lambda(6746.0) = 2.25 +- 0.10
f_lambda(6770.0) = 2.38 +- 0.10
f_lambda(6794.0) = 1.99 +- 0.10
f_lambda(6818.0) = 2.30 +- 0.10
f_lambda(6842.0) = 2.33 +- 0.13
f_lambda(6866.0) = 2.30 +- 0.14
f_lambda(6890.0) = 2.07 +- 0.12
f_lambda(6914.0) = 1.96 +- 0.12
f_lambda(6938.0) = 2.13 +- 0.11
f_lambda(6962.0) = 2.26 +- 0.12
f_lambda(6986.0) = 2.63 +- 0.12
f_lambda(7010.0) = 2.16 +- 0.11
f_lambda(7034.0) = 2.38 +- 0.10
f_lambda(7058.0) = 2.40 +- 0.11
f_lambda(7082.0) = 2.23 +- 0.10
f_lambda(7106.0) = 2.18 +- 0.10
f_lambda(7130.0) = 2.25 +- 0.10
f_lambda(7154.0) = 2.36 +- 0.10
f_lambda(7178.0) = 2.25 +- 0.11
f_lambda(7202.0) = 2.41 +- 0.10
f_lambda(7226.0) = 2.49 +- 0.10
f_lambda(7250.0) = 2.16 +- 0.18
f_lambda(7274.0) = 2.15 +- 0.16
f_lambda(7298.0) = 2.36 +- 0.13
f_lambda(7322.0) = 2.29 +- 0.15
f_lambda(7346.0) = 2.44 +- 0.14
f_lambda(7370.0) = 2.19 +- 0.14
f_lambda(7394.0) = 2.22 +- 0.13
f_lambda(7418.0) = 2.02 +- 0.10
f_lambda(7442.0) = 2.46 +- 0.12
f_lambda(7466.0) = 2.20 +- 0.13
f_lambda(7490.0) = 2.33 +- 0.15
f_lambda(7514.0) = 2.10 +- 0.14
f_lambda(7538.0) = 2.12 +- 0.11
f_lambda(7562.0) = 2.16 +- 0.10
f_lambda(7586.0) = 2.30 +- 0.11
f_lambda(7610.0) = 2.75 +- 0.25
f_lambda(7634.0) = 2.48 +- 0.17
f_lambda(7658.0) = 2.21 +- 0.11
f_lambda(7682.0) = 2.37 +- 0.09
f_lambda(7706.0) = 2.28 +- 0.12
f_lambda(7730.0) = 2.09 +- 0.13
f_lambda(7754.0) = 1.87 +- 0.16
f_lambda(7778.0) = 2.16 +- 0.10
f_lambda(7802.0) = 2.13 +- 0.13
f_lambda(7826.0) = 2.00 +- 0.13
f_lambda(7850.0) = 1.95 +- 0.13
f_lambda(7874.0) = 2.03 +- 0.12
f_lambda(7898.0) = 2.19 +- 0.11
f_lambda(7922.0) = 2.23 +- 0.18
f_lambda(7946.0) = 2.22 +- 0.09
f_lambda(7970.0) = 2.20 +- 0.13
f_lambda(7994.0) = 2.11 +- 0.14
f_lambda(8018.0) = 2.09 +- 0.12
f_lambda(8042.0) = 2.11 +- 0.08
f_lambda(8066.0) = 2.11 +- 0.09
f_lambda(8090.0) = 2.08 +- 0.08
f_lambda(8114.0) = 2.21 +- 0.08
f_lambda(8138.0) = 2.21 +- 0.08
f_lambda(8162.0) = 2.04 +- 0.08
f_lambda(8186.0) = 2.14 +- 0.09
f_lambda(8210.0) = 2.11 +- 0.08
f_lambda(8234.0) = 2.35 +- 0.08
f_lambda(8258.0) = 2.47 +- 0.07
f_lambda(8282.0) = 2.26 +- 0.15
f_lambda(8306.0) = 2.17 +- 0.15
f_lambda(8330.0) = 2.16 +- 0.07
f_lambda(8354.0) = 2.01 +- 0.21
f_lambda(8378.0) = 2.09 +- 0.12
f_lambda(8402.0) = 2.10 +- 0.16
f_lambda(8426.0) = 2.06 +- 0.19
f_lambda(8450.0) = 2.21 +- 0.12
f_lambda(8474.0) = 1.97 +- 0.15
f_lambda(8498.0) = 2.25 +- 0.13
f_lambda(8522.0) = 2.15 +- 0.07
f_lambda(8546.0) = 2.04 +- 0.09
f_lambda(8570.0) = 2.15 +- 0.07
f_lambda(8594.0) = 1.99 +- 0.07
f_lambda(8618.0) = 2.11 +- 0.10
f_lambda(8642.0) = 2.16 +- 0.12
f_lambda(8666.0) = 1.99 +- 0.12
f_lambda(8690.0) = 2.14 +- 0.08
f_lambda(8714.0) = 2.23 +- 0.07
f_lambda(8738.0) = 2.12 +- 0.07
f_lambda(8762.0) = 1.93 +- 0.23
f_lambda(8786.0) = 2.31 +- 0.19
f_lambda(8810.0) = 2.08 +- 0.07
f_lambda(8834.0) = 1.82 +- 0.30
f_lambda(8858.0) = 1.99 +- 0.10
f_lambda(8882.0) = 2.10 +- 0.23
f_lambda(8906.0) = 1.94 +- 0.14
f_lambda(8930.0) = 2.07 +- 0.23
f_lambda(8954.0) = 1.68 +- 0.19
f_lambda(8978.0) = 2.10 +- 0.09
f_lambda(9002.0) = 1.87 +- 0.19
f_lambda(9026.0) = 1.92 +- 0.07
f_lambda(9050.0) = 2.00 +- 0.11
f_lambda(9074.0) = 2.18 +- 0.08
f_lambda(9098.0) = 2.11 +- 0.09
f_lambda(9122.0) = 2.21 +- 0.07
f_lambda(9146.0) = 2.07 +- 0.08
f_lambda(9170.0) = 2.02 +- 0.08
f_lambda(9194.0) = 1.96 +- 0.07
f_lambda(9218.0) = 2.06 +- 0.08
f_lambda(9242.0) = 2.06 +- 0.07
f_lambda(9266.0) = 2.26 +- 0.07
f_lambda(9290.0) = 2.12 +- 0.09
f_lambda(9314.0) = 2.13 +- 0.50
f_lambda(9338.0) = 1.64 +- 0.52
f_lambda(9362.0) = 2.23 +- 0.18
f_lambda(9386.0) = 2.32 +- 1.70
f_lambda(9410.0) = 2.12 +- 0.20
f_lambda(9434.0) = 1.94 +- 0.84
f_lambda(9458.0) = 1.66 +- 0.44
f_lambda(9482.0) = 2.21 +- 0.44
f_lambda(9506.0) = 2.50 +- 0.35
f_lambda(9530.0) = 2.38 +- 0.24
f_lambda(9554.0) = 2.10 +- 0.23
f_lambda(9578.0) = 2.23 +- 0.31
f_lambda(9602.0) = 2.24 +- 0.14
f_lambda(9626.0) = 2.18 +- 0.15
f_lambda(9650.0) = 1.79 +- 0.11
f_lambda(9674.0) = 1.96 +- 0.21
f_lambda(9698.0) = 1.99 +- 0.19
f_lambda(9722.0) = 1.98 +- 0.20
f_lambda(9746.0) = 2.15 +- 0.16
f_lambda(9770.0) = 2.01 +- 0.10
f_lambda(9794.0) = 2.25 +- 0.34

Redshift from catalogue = 0.26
